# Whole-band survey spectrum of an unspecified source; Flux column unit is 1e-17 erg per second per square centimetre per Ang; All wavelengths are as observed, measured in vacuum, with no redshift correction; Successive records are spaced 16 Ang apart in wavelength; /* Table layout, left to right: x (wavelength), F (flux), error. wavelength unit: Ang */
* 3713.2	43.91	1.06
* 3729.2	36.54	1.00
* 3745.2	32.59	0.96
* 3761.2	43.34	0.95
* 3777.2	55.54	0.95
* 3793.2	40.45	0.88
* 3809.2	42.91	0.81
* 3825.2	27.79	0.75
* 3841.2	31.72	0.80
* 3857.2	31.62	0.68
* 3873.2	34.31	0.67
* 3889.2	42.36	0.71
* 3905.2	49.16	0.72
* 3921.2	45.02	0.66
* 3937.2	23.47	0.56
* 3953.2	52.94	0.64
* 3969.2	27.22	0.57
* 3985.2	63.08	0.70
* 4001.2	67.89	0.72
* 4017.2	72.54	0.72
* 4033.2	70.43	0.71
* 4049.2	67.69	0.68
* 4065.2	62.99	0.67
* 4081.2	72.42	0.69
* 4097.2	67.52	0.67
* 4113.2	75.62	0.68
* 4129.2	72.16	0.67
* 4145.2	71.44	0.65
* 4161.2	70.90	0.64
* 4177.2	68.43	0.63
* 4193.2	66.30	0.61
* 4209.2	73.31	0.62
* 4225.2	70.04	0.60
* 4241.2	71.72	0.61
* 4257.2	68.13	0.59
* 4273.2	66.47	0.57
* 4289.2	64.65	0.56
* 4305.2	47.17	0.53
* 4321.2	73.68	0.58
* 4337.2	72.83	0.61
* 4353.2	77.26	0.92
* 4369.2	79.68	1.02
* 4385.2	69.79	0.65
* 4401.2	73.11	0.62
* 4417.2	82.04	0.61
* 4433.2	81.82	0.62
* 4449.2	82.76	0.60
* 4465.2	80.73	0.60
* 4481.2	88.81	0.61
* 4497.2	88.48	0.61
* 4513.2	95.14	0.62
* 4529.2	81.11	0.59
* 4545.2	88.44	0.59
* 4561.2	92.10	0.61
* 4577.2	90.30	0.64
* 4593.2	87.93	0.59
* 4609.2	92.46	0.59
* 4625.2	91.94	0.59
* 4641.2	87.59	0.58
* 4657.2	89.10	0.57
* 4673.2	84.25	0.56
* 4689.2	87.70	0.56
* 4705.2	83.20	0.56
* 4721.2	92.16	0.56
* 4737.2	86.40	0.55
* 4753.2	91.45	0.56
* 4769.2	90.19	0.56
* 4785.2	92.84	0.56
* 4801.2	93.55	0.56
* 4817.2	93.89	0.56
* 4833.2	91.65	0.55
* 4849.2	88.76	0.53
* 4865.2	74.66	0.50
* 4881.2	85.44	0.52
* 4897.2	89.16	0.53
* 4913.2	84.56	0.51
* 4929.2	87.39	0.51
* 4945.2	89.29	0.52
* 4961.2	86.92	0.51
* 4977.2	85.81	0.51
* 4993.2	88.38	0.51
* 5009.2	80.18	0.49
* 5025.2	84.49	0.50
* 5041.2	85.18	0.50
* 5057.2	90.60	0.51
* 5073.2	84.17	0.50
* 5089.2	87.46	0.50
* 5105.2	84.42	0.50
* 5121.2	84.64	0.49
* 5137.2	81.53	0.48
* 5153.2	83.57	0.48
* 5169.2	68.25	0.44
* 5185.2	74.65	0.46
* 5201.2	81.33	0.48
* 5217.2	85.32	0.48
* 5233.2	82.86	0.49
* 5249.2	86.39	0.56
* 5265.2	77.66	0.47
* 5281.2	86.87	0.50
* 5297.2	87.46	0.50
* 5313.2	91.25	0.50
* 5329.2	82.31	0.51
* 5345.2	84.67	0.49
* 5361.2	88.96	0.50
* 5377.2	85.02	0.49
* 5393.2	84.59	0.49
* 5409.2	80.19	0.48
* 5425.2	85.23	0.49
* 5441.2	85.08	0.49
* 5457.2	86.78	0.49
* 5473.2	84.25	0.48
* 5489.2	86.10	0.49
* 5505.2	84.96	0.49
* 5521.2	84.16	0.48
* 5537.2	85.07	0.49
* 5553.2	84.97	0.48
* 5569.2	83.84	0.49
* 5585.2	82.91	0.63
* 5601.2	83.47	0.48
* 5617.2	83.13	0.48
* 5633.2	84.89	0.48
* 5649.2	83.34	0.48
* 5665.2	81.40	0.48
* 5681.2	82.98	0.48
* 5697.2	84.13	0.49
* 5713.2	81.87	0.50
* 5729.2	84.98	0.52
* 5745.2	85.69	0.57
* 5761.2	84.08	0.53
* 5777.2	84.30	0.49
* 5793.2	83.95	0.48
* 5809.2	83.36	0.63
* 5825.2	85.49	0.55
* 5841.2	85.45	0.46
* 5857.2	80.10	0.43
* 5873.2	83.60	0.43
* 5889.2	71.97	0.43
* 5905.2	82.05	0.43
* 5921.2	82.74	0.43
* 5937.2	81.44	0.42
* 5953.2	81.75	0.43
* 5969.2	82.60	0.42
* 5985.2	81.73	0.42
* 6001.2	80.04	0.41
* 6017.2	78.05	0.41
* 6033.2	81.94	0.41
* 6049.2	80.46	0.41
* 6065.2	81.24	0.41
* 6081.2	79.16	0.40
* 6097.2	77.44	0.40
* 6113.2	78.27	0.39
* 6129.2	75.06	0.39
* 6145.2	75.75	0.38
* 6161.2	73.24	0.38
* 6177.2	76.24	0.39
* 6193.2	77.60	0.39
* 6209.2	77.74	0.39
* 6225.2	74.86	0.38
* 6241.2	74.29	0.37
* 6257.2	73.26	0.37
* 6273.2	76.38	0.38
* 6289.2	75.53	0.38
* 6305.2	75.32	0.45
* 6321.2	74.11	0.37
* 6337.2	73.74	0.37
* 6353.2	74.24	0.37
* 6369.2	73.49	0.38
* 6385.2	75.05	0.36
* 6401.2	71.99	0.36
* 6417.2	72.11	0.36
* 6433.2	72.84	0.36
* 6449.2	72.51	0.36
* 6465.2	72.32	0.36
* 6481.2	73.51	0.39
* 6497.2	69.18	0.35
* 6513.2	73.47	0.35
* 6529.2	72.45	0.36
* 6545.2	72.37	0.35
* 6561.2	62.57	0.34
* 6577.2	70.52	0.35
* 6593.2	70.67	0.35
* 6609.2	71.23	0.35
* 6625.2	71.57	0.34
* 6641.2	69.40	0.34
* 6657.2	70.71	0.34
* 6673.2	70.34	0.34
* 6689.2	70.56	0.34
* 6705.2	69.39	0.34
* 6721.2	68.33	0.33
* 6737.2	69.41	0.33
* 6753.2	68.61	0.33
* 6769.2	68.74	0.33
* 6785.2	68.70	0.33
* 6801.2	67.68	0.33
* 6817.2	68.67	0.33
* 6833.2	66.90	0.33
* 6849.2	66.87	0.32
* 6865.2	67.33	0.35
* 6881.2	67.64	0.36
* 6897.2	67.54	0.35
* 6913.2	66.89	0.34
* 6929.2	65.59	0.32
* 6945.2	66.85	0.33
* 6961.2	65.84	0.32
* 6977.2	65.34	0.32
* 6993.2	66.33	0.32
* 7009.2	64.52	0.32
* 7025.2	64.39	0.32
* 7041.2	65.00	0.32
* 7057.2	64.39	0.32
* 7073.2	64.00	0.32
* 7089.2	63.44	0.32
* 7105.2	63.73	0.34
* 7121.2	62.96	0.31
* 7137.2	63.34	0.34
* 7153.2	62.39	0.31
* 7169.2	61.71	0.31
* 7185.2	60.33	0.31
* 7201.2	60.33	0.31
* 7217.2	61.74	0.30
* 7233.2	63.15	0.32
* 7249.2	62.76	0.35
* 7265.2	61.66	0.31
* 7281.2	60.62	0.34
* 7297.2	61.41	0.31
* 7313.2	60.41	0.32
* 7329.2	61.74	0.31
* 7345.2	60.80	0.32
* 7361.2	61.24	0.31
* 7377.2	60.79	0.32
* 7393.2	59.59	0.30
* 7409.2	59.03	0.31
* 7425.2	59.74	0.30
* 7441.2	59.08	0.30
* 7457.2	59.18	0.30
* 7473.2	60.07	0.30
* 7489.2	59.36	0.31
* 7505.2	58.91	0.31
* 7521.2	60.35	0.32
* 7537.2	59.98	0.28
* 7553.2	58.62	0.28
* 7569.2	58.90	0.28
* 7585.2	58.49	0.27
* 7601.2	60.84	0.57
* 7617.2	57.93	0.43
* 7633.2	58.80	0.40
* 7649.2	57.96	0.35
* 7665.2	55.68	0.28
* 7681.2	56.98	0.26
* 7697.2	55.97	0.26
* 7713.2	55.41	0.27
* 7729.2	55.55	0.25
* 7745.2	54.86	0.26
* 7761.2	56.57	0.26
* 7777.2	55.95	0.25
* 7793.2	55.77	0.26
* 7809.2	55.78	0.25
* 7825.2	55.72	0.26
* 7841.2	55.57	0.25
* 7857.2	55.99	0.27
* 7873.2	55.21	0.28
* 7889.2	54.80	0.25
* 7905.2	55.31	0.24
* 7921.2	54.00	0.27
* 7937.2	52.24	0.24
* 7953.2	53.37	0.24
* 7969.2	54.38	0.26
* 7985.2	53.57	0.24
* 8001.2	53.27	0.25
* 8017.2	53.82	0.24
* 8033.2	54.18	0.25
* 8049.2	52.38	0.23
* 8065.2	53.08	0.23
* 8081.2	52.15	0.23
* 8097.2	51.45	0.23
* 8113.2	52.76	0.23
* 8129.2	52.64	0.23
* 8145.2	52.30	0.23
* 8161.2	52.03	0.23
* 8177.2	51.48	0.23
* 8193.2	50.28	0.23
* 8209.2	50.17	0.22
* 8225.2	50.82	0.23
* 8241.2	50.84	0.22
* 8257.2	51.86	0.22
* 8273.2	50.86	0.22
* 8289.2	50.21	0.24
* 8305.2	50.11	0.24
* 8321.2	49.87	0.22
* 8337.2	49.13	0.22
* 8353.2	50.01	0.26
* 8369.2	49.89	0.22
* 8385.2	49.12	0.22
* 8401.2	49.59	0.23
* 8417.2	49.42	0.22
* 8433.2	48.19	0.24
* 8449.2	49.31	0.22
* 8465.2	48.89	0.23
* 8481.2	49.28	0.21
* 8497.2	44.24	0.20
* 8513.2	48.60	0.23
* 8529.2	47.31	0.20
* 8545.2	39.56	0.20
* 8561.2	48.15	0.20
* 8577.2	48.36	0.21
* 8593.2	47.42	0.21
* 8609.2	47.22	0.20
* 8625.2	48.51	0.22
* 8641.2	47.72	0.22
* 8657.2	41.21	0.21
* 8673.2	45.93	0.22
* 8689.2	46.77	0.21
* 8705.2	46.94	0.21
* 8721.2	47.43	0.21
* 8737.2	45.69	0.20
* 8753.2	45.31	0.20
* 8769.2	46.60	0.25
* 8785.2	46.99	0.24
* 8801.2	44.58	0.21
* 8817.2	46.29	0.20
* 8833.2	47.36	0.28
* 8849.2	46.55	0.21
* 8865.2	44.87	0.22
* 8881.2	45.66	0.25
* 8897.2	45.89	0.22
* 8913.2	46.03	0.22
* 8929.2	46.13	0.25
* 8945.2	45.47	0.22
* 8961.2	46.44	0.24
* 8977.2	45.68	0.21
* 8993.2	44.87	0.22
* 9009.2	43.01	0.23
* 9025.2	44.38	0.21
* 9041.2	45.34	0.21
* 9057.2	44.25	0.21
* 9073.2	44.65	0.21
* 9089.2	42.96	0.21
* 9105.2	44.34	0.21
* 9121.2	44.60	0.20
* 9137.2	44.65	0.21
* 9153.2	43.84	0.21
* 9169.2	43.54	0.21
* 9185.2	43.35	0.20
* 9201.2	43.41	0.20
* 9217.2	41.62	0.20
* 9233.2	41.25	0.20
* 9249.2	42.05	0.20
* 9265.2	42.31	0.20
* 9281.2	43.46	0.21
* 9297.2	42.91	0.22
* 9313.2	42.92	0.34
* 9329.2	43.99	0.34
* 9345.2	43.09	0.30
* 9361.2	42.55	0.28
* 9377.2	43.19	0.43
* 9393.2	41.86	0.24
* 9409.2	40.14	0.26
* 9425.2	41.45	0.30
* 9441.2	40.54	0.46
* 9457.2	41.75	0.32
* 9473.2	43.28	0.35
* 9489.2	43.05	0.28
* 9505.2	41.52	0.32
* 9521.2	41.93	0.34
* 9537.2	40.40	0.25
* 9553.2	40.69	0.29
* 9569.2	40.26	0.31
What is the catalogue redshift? 0.00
